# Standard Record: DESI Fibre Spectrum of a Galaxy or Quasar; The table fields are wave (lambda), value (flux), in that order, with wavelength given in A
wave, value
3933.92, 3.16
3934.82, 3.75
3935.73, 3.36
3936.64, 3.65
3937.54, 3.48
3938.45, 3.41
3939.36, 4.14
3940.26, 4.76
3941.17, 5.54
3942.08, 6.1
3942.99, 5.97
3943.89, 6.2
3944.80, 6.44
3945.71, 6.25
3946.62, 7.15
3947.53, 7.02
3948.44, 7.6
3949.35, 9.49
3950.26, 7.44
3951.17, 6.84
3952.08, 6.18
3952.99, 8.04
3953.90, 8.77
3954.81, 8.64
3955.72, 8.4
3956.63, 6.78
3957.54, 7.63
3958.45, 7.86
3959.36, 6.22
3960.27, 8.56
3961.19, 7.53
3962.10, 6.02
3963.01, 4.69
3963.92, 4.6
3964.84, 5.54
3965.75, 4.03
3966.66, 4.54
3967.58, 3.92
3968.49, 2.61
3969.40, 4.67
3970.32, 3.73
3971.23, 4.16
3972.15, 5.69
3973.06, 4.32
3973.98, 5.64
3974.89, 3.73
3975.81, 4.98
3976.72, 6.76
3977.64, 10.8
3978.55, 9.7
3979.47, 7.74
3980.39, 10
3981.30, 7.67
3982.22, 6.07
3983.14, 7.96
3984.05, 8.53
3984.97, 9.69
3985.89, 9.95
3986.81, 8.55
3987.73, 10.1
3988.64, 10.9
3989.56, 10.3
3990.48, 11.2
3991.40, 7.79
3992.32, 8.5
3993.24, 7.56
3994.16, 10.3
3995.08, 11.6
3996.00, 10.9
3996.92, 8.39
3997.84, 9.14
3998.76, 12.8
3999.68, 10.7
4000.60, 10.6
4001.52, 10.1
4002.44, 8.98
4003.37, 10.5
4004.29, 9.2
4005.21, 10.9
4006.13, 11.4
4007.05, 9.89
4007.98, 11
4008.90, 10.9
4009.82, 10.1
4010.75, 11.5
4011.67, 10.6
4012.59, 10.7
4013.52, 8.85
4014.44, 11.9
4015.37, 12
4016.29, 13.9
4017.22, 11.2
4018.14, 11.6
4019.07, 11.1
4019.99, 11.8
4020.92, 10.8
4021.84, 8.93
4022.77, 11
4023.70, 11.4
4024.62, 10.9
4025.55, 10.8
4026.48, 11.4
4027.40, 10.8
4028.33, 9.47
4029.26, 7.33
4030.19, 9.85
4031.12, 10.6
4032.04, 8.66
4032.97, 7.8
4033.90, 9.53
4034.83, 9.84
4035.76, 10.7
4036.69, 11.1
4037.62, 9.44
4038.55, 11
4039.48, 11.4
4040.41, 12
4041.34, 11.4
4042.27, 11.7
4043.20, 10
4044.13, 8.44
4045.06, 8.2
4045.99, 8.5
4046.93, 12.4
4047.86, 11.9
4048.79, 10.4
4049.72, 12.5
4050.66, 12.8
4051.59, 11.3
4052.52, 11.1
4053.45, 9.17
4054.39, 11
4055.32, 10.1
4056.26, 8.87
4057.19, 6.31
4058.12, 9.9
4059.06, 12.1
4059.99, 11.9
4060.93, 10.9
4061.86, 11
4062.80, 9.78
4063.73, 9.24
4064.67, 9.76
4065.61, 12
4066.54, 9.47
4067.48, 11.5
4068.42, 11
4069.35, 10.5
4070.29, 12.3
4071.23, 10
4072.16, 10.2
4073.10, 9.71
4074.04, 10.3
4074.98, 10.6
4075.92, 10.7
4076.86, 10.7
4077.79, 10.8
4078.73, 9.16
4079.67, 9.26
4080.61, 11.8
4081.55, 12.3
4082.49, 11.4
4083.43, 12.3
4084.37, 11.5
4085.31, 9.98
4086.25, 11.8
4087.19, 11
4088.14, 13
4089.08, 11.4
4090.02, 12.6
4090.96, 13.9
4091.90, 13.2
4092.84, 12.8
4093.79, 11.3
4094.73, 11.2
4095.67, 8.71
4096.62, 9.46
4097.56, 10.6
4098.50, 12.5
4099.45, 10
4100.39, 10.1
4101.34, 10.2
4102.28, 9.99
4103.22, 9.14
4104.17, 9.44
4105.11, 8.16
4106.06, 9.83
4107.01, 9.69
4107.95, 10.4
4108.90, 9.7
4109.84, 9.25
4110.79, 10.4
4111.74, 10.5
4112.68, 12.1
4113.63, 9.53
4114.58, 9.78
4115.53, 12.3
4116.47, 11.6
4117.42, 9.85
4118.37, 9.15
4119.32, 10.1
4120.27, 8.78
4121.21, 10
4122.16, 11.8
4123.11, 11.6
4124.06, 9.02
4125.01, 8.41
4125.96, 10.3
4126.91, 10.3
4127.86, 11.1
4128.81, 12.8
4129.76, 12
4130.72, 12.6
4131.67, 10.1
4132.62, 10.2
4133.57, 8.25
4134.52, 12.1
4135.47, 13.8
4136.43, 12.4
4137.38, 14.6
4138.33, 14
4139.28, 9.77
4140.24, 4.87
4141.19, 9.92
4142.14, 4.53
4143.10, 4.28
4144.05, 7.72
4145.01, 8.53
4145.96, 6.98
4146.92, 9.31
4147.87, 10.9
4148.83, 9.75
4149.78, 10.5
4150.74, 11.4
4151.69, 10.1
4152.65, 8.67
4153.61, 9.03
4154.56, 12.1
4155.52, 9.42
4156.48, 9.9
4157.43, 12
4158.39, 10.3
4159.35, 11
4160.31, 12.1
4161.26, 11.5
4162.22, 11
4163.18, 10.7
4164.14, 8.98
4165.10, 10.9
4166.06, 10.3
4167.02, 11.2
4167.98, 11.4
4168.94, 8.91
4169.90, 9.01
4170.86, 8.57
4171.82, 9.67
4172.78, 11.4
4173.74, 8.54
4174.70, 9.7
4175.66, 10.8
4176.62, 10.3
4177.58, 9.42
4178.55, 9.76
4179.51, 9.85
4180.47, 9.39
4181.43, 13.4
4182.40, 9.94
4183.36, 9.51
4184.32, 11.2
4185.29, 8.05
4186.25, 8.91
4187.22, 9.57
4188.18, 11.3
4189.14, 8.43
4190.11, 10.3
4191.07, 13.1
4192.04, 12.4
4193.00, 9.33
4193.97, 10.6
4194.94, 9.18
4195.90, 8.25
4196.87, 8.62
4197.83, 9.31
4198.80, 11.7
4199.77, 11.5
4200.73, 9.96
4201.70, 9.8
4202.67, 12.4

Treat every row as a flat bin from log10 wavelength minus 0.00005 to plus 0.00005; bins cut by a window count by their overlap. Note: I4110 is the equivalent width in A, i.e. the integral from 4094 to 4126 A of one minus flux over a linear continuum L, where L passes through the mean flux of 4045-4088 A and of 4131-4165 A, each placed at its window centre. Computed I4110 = 0.7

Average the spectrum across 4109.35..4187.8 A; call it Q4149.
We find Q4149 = 10.2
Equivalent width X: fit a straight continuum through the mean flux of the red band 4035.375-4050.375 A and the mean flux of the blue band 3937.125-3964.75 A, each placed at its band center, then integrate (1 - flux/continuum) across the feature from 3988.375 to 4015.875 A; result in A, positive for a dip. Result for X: -4.4 A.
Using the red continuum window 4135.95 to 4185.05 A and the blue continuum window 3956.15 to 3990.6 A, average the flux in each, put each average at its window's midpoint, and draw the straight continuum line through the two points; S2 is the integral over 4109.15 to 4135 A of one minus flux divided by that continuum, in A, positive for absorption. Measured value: -3.2 A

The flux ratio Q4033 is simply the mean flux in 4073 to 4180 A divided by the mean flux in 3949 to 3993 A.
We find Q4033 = 1.45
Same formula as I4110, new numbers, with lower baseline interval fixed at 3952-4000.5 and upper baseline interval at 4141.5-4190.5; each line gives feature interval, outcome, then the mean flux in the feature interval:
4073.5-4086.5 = -3.0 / 10.9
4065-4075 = -2.3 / 10.7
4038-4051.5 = -4.0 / 10.9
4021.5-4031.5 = -2.5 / 10.2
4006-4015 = -3.0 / 10.7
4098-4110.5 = -1.1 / 9.89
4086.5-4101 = -4.0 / 11.4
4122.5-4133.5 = -1.5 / 10.7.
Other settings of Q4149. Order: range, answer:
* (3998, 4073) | 10.5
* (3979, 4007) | 9.61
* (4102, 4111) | 9.57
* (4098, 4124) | 10.2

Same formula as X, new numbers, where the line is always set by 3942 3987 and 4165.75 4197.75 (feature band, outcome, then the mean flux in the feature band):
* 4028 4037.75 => -2.2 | 9.48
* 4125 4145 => -1.9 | 10.2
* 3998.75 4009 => -4.4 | 10.5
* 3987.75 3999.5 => -4.6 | 9.98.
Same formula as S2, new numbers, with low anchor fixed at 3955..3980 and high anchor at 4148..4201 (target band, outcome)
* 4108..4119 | -1.71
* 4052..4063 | -3.31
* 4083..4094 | -4.69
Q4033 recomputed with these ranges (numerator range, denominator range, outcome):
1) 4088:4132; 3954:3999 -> 1.42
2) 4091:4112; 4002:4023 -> 0.96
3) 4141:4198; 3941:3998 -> 1.35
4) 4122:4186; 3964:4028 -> 1.12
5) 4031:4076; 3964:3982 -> 1.80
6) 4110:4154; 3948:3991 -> 1.42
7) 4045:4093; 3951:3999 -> 1.46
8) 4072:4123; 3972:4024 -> 1.11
